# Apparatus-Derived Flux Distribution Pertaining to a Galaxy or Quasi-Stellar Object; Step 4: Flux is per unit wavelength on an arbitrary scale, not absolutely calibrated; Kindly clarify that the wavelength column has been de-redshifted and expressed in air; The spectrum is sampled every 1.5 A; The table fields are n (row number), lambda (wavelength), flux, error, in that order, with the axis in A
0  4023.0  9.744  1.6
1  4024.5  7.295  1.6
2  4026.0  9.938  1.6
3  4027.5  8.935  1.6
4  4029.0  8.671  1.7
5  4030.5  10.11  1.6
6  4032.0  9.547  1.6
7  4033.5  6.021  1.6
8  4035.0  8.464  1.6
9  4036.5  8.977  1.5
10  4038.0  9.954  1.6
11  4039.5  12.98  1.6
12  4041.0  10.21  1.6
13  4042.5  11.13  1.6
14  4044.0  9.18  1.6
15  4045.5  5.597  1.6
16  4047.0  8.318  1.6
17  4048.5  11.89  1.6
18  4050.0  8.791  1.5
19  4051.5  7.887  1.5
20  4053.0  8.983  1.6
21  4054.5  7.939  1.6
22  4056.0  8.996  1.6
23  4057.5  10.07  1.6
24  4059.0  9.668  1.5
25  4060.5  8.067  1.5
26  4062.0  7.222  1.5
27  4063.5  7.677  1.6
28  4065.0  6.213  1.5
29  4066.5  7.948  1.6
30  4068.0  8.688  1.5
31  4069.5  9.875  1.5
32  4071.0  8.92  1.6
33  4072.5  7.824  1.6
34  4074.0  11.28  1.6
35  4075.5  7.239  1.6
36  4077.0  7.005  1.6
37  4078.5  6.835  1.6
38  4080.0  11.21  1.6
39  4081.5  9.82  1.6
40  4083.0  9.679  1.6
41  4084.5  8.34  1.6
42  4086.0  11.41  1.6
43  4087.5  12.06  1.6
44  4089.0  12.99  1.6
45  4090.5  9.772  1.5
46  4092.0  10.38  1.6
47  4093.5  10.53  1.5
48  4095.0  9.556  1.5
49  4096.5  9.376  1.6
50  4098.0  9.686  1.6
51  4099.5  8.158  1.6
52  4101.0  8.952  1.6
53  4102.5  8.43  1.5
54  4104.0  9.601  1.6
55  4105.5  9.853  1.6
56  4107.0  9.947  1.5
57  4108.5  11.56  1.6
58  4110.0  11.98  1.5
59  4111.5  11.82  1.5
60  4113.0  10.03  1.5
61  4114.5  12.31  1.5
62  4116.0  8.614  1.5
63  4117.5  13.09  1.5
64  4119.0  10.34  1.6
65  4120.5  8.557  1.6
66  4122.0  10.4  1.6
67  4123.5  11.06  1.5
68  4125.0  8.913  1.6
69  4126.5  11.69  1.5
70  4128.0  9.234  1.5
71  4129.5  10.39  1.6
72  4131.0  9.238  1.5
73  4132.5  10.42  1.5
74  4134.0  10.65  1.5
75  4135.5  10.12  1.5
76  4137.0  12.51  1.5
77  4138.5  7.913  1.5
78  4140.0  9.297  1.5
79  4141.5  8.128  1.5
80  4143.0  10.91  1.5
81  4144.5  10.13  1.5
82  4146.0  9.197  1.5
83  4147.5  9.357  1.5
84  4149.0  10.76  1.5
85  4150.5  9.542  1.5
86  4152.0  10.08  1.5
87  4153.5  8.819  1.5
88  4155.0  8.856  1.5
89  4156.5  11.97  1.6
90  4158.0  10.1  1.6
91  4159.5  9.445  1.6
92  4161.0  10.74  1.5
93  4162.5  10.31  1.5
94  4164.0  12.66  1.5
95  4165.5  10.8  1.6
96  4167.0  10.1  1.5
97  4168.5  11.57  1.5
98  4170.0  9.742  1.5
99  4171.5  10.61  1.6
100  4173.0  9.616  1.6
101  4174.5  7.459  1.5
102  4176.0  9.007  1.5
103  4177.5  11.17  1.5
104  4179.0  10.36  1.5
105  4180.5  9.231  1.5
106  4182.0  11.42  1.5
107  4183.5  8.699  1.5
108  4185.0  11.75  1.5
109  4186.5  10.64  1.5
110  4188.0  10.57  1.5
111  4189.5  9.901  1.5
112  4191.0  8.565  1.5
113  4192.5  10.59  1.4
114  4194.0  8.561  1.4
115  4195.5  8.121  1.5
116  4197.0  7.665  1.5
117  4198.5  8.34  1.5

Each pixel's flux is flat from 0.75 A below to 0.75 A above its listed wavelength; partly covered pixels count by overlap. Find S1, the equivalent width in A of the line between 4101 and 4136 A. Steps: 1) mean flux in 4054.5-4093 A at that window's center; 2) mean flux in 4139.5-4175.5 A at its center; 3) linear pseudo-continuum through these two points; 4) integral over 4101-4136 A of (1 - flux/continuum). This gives -2.6 A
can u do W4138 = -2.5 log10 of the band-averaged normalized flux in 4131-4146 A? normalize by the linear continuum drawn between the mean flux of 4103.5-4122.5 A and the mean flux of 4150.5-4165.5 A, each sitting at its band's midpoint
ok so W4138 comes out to 0.06 mag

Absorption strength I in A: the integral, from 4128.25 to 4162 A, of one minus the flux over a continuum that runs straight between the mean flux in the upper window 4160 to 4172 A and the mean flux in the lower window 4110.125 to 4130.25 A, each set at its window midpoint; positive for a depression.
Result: 2.4 A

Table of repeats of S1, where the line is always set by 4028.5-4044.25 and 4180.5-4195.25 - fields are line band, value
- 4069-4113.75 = -0.3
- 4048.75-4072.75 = 2.8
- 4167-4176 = 0.2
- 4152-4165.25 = -0.6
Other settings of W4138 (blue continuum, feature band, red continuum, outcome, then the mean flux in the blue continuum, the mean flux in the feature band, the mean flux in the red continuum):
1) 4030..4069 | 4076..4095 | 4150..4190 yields -0.08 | 8.86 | 9.95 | 10.2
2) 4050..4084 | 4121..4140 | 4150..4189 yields -0.06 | 8.6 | 10.2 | 10.2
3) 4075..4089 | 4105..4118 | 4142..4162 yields -0.14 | 9.52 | 11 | 9.97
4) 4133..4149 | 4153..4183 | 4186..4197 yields -0.06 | 9.87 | 10.2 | 9.41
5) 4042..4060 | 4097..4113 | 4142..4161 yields -0.05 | 8.99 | 9.99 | 9.94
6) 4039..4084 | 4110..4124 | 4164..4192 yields -0.14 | 8.88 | 10.8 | 10.1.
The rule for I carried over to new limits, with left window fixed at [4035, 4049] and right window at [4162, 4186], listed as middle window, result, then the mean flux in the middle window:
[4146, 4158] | 0.36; 9.88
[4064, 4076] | 1.61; 8.51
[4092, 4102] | 0.51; 9.43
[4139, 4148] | 0.61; 9.46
